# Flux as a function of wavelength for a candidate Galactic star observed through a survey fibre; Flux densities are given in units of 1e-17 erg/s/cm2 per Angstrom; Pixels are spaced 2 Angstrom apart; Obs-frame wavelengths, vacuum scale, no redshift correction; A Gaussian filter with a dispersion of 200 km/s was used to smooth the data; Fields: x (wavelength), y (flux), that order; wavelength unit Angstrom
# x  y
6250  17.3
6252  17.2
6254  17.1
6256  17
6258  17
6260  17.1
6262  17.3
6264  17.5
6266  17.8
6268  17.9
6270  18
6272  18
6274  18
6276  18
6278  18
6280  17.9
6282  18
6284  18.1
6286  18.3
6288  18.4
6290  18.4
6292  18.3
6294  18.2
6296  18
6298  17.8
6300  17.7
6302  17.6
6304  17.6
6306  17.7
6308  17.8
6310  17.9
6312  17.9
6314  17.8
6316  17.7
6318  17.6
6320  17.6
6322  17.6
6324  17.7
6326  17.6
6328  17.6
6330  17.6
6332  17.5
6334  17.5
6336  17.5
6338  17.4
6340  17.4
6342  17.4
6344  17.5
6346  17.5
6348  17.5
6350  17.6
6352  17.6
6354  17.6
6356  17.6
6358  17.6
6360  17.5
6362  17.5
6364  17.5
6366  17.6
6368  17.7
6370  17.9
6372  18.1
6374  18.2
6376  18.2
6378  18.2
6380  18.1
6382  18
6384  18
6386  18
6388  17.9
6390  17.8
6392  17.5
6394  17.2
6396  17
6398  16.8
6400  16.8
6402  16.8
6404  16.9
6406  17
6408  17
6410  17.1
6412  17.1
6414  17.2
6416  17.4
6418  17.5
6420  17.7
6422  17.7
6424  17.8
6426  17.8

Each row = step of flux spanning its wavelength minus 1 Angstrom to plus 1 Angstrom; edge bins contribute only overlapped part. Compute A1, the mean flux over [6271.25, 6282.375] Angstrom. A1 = 18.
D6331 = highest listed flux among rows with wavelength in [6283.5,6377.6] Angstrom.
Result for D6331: 18.4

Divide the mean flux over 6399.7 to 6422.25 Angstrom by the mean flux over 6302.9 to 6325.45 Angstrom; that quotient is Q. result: 1.0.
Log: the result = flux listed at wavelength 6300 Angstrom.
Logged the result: 17.7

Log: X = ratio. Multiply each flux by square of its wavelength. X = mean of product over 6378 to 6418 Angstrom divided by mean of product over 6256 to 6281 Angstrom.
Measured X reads 1.02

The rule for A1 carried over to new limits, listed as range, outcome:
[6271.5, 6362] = 17.8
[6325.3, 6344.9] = 17.5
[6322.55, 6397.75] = 17.7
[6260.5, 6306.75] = 17.9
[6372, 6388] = 18.1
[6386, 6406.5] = 17.2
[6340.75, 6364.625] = 17.5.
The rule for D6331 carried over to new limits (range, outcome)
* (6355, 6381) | 18.2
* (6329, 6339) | 17.6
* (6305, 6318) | 17.9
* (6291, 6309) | 18.3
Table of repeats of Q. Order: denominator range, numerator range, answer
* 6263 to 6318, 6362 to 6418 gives 0.98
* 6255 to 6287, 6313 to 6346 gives 0.99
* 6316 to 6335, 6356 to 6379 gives 1.01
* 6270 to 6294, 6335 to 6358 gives 0.97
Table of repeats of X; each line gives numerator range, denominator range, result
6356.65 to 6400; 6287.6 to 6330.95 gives 1.02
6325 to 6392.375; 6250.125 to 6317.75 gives 1.02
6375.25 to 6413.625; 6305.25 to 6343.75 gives 1.01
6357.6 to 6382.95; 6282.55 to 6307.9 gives 1.02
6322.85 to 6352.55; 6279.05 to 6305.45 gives 0.99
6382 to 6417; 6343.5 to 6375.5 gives 0.99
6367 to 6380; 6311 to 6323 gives 1.04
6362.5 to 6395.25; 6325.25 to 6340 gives 1.03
